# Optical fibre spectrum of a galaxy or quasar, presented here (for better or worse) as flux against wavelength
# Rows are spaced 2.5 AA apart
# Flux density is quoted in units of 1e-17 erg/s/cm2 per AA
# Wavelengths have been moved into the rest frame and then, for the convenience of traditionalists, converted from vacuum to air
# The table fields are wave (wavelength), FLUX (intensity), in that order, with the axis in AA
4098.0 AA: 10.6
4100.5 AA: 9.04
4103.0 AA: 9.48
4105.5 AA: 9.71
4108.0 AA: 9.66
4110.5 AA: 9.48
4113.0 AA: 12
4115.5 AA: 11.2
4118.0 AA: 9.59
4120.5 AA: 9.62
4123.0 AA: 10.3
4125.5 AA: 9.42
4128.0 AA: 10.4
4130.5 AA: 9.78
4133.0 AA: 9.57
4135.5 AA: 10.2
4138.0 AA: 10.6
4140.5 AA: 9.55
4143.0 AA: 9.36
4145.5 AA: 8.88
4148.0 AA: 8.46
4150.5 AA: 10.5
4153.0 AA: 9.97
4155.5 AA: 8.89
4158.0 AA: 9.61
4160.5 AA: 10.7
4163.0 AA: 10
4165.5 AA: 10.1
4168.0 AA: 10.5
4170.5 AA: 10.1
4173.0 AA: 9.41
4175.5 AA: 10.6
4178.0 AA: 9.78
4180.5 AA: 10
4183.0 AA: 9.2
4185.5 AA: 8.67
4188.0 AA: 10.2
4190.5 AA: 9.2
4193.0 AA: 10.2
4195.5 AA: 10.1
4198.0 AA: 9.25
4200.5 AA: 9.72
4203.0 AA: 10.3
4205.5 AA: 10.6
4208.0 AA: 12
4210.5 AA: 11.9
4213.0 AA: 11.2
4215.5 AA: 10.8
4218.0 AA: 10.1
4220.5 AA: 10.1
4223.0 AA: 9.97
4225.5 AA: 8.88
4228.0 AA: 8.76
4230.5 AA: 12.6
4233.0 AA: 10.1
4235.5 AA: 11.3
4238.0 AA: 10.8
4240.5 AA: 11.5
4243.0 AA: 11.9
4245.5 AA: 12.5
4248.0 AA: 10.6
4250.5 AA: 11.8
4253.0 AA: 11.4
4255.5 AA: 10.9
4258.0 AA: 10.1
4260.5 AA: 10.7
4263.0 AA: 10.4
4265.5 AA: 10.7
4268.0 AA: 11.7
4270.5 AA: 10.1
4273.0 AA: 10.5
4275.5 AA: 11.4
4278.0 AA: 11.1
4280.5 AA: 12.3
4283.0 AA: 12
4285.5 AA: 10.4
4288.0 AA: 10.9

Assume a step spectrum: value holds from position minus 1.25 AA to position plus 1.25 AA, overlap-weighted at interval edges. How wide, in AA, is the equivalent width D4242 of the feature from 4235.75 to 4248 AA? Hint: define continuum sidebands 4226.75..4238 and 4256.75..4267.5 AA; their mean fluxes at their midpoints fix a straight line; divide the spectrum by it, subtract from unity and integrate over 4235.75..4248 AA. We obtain -1.0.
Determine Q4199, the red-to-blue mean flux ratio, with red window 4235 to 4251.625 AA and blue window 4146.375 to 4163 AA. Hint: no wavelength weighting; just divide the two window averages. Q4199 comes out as 1.19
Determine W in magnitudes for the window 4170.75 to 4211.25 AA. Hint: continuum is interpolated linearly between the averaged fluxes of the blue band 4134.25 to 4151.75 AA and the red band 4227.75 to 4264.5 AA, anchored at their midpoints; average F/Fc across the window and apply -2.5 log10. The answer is 0.03 mag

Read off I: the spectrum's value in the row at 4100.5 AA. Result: 9.04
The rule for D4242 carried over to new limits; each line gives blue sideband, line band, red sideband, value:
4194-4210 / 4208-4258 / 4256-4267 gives -2.10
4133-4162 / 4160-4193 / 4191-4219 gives 0.77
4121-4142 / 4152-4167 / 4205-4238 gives 0.42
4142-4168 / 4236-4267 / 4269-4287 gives -0.89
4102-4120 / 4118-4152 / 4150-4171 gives 1.18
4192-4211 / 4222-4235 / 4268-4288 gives 0.69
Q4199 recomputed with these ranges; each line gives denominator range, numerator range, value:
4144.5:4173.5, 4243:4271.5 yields 1.13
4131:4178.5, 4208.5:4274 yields 1.10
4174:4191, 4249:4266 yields 1.12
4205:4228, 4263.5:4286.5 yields 1.06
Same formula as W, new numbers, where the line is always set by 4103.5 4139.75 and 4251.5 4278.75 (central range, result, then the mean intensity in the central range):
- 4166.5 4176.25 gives 0.02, 10.1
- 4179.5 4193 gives 0.10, 9.51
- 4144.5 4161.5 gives 0.07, 9.57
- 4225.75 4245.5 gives -0.03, 11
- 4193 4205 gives 0.06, 9.93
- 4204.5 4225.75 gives -0.01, 10.7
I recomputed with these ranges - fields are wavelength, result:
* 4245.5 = 12.5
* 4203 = 10.3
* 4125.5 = 9.42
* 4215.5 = 10.8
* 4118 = 9.59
